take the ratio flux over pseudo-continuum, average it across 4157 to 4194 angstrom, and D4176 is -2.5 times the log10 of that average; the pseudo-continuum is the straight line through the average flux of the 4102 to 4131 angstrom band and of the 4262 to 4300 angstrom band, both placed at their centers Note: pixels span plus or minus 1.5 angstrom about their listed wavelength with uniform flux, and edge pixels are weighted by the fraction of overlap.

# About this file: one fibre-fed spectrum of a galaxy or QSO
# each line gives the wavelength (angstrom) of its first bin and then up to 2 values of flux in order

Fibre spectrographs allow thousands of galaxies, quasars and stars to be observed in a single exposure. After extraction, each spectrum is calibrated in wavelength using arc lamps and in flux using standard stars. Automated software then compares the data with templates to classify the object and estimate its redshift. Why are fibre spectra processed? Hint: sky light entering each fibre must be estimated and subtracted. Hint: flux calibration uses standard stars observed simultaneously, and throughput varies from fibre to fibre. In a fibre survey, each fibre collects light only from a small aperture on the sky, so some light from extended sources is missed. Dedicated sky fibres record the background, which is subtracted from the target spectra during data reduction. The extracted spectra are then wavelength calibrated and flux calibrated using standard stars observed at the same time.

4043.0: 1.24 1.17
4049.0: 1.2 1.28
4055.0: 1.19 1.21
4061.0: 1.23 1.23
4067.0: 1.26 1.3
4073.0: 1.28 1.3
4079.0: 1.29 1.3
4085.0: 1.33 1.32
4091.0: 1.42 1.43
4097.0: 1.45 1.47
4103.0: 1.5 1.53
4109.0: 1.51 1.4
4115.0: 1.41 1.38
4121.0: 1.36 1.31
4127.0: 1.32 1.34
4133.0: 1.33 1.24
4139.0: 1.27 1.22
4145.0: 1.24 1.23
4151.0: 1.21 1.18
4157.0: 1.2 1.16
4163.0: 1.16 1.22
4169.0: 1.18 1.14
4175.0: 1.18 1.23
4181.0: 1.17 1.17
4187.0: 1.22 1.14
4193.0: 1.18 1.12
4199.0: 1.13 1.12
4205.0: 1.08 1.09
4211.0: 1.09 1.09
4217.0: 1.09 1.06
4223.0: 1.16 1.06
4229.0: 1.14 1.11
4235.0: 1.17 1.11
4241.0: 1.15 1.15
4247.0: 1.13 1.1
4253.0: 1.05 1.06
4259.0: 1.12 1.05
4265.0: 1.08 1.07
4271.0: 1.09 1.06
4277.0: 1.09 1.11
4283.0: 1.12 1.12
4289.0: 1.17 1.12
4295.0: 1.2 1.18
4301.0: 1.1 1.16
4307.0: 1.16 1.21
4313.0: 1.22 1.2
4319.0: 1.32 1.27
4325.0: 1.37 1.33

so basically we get 0.11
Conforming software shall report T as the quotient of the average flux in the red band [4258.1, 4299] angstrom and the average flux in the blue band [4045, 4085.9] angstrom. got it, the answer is 0.89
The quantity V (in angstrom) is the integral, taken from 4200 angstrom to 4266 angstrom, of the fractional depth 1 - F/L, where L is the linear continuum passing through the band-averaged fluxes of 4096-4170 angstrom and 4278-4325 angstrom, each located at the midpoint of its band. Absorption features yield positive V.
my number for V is 7.1 angstrom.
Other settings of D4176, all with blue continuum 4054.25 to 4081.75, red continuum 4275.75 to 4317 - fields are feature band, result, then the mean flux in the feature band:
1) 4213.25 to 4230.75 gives 0.08 mag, 1.1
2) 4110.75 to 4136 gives -0.10 mag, 1.35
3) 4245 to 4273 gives 0.08 mag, 1.08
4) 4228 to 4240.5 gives 0.05 mag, 1.13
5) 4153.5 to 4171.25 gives 0.03 mag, 1.18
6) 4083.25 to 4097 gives -0.11 mag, 1.38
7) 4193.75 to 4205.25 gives 0.07 mag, 1.12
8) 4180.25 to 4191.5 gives 0.03 mag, 1.18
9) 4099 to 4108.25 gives -0.21 mag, 1.5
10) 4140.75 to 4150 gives -0.01 mag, 1.23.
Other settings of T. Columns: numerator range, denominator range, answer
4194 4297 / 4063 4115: 0.81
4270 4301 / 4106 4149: 0.84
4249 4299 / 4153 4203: 0.94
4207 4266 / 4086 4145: 0.80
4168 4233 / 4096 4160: 0.85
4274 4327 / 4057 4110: 0.87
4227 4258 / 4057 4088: 0.87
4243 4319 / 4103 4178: 0.88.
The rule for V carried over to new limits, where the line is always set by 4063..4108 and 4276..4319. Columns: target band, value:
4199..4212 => 1.6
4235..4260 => 2.0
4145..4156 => 0.8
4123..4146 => 0.6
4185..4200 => 1.2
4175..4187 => 0.8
